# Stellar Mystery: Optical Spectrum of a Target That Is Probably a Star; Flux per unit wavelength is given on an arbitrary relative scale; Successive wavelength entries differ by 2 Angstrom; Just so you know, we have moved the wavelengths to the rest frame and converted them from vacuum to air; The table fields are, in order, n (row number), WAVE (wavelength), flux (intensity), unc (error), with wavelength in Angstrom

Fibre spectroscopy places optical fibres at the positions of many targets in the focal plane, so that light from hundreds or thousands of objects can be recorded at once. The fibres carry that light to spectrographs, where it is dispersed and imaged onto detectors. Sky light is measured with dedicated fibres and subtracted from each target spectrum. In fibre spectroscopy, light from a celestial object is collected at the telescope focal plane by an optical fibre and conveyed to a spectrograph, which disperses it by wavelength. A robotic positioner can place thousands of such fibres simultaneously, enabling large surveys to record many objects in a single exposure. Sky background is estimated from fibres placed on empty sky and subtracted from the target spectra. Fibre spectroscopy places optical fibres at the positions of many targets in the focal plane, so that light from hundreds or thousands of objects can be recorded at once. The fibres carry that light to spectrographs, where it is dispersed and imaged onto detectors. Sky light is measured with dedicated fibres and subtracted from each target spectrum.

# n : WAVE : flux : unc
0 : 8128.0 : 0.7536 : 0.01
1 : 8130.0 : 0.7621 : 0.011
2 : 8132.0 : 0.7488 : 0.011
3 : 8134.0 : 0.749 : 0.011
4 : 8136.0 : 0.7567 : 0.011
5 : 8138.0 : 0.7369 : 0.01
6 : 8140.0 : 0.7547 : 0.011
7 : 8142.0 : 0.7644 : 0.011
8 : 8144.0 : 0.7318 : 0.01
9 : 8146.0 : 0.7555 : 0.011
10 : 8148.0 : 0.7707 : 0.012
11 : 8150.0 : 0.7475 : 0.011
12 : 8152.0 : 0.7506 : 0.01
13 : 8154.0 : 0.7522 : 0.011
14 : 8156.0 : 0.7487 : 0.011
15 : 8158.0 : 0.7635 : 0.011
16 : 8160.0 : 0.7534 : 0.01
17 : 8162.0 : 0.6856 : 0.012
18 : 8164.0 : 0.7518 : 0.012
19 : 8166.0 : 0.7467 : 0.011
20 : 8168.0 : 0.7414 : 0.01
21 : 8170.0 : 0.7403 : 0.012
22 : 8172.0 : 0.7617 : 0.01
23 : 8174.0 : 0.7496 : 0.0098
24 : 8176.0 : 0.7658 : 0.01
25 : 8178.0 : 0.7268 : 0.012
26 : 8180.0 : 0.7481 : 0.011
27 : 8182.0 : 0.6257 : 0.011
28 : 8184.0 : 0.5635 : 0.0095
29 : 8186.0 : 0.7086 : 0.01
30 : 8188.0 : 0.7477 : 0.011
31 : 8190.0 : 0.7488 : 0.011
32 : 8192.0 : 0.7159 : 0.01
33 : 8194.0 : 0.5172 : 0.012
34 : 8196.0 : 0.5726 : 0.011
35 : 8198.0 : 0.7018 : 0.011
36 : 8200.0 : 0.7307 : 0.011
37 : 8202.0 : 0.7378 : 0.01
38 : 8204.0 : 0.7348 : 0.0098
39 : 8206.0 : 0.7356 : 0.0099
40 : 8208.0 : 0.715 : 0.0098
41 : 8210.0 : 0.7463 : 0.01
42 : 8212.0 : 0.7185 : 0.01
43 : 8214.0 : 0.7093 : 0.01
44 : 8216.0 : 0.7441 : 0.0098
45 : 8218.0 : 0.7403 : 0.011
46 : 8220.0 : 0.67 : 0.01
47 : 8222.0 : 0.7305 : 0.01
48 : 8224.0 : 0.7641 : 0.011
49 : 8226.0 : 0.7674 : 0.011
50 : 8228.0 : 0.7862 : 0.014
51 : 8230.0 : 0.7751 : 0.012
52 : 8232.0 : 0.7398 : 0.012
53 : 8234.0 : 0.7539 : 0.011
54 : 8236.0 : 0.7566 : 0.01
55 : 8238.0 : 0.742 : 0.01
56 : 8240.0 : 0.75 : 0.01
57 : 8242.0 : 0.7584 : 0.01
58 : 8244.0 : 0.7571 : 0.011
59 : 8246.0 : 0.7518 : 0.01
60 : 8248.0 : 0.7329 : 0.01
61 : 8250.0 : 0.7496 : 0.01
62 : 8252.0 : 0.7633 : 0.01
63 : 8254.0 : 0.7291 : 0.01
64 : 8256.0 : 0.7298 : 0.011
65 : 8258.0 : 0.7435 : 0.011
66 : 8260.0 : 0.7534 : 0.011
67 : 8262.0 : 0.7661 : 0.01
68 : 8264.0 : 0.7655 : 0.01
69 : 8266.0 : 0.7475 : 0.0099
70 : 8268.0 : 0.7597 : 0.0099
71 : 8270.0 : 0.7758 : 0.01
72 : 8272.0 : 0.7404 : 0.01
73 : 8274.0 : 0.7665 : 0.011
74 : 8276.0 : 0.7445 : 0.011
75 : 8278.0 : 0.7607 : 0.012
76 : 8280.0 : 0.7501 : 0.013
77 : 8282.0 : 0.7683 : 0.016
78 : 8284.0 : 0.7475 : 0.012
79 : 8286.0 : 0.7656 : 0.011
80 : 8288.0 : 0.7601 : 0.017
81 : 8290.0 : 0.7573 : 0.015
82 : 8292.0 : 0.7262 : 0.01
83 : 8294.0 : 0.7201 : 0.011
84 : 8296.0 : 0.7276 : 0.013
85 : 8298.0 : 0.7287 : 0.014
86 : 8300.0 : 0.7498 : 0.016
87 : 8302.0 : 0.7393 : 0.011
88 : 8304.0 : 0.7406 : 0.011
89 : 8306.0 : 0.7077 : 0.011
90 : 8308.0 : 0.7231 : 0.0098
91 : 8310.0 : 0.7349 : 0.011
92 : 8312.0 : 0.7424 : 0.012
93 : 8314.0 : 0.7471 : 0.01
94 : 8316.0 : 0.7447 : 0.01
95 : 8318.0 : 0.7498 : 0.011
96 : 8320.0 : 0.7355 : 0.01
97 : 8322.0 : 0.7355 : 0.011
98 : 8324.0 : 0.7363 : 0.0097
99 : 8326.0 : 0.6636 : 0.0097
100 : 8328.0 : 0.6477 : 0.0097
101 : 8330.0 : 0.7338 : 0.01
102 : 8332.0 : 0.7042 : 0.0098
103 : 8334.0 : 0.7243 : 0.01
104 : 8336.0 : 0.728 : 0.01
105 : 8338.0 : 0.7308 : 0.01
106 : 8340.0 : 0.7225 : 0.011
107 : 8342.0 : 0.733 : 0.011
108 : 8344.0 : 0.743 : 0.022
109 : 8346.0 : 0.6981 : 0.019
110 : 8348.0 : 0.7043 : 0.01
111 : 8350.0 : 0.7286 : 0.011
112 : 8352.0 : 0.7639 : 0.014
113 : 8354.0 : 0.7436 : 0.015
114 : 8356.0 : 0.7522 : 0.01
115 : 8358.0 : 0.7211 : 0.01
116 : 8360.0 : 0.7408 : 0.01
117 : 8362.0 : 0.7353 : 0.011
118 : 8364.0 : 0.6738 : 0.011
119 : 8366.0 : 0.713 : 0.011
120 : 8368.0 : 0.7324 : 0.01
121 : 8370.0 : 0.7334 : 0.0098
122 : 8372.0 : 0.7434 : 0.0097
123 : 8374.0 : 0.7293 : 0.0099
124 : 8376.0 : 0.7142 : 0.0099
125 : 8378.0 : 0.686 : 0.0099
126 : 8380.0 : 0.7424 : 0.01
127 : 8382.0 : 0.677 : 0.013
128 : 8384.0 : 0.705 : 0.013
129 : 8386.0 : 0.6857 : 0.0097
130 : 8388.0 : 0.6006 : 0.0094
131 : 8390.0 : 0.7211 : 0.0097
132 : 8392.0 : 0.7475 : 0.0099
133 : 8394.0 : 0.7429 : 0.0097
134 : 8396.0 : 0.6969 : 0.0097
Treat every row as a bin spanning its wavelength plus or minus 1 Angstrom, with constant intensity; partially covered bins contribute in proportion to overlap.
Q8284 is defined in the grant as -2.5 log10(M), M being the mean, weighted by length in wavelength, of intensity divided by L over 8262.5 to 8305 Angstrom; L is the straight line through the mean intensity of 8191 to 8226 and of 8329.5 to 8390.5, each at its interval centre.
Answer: -0.056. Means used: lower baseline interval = 0.707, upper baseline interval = 0.718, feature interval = 0.75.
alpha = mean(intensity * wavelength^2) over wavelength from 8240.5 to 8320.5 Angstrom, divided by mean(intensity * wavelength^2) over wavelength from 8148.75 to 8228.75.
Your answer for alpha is 1.1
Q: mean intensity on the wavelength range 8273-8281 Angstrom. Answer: 0.755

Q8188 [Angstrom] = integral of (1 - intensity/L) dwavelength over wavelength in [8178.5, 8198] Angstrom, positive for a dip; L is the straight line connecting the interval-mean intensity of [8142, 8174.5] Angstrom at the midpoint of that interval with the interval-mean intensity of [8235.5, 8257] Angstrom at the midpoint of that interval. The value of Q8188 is 2.2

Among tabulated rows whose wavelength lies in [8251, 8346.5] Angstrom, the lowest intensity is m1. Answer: 0.6477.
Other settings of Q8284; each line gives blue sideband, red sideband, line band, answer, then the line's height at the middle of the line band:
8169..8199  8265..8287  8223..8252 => -0.04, 0.73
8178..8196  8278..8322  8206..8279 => -0.06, 0.705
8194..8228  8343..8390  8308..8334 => -0.01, 0.716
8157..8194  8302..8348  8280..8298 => -0.03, 0.723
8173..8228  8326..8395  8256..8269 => -0.06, 0.713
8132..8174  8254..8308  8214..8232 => 0.00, 0.748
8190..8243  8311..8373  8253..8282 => -0.04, 0.725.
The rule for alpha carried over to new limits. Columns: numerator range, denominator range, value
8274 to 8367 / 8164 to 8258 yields 1.03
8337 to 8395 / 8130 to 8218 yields 1.04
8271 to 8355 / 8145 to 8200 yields 1.06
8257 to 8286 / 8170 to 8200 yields 1.12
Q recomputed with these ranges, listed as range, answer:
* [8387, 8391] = 0.661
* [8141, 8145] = 0.748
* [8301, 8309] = 0.728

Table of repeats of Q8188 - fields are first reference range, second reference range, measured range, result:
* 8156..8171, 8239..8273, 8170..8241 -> 2.4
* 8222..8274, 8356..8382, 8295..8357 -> 0.4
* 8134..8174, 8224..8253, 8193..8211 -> 1.6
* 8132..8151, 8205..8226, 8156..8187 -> 0.8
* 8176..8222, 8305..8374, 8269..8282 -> -0.8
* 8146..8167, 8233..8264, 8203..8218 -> 0.4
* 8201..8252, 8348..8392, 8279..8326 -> -0.6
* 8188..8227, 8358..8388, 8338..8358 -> -0.6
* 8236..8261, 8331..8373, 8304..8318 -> 0.0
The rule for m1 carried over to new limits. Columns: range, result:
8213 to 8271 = 0.67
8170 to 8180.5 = 0.7268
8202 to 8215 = 0.7093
